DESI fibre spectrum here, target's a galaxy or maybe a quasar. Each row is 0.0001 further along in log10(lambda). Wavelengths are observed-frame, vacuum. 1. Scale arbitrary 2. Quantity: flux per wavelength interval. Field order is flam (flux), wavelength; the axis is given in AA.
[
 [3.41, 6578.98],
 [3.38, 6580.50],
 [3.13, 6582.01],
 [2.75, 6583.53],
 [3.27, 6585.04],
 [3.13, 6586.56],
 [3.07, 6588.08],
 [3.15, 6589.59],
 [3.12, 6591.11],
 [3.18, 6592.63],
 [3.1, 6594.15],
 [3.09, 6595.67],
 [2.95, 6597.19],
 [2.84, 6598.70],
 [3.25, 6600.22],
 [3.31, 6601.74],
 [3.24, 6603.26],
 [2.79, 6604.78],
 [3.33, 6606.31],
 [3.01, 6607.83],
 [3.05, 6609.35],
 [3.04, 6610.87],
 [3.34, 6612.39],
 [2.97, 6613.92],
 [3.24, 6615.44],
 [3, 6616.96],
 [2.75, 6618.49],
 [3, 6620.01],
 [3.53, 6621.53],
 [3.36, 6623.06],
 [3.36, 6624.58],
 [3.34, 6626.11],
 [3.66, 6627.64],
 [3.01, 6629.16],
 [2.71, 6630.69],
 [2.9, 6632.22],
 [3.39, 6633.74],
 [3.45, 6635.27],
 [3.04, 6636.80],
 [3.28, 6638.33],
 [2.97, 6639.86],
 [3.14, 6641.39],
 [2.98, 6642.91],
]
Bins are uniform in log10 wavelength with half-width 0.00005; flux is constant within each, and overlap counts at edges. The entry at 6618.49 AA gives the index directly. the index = 2.75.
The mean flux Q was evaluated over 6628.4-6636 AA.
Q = 3.09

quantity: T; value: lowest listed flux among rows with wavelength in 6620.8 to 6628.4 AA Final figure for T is 3.34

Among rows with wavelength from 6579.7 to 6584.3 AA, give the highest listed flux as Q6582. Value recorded 3.38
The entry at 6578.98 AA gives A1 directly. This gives 3.41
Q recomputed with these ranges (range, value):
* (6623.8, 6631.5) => 3.21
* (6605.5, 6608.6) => 3.16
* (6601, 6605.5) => 3.12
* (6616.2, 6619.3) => 2.88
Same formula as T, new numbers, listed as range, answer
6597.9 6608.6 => 2.79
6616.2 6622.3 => 2.75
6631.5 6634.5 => 2.9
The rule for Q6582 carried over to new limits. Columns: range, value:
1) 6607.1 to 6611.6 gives 3.05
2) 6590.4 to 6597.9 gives 3.18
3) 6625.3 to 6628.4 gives 3.66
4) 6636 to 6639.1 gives 3.28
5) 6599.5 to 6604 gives 3.31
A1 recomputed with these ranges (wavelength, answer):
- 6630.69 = 2.71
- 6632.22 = 2.9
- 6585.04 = 3.27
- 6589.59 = 3.15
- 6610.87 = 3.04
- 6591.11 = 3.12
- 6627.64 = 3.66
